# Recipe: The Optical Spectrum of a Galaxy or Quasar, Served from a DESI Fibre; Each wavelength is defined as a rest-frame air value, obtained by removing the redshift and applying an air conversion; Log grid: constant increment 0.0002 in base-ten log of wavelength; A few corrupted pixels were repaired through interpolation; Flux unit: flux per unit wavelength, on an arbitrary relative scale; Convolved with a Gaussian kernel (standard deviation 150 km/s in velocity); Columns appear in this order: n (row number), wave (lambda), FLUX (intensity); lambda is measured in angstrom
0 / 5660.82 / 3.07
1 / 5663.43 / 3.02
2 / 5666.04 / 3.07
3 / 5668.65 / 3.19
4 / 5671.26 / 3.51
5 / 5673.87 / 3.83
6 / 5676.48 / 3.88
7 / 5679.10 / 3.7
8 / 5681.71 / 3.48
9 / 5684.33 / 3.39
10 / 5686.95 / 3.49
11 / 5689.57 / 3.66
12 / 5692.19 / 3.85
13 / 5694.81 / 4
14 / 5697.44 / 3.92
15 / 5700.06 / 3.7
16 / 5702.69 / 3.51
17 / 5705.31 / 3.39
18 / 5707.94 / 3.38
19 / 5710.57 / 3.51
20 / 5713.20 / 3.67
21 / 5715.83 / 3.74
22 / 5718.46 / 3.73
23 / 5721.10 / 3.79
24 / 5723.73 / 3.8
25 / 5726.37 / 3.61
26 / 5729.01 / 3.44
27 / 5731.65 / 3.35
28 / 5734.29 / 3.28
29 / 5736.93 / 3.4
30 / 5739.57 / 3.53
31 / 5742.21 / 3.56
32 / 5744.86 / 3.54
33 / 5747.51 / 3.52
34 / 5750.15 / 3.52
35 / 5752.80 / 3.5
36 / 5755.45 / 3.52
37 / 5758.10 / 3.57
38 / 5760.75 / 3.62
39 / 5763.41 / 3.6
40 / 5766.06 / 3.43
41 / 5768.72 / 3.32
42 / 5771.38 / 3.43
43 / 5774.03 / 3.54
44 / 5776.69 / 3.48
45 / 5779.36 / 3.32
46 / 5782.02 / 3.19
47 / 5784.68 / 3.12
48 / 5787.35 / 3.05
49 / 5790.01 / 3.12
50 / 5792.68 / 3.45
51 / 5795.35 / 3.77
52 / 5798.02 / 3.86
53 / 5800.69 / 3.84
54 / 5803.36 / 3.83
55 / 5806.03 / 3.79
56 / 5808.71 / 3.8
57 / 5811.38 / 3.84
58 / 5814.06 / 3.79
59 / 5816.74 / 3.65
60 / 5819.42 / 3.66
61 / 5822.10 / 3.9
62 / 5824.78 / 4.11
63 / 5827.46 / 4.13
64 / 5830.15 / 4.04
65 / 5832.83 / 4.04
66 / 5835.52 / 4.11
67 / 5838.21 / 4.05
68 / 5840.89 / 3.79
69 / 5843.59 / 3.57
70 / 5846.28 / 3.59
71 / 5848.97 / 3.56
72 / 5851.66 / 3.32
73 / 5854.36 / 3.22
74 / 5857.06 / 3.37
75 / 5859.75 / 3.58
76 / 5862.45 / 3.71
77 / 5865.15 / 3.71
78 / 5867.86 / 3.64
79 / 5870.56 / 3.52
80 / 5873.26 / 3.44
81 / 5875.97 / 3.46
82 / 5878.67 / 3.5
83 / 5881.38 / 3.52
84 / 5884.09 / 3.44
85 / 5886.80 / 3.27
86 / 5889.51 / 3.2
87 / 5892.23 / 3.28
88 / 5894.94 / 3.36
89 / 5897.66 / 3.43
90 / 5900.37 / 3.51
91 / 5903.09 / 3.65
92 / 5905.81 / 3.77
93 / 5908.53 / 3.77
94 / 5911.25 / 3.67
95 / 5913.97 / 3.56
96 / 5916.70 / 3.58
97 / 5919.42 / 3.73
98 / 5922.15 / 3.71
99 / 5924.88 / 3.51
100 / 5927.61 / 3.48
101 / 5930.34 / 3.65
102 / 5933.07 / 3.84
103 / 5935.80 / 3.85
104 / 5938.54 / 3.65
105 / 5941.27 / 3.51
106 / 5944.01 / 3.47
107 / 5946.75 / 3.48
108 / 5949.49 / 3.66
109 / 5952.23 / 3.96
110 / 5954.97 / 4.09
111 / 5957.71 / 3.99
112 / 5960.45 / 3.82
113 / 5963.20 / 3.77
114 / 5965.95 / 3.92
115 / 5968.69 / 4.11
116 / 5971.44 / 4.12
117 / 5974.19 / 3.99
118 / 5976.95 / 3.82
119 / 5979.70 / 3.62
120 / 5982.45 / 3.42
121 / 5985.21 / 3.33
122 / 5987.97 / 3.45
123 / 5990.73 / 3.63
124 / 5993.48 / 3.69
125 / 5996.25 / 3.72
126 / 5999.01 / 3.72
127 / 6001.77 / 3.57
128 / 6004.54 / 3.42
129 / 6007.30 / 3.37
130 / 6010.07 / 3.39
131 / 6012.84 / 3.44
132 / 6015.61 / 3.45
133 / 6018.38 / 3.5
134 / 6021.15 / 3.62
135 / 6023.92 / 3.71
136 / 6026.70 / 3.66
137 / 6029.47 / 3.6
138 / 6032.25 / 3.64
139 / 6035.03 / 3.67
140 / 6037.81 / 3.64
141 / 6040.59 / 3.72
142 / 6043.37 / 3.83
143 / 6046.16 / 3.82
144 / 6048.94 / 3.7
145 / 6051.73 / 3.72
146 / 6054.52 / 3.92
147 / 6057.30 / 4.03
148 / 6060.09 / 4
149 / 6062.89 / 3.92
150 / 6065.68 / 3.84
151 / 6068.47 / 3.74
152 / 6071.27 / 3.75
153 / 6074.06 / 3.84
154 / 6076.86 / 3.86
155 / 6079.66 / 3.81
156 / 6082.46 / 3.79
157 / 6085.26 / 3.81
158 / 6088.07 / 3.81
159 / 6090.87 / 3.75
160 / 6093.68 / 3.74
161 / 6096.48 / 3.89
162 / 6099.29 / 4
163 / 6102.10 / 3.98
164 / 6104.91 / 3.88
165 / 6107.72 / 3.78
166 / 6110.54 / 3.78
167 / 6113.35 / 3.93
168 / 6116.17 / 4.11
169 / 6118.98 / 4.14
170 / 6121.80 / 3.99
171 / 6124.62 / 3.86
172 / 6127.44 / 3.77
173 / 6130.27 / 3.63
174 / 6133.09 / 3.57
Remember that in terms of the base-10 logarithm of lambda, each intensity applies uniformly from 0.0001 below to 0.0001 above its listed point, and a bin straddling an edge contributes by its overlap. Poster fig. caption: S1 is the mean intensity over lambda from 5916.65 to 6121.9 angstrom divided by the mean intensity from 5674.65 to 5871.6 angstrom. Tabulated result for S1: 1.04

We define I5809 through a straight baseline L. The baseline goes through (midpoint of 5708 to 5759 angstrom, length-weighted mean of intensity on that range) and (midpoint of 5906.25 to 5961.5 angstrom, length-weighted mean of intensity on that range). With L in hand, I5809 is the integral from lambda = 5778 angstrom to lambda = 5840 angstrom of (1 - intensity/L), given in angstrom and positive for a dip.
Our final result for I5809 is -1.9 angstrom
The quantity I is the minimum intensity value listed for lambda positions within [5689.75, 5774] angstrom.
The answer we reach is 3.28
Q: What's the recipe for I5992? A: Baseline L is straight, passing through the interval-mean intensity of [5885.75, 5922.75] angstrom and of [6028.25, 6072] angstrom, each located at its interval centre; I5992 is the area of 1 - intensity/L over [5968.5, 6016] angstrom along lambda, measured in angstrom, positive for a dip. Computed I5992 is 0.9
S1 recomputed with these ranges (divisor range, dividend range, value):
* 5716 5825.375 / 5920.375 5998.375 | 1.04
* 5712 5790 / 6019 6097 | 1.08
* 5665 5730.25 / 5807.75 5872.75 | 1.03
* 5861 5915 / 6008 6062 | 1.05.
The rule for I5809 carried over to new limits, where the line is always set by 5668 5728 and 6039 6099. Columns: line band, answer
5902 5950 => 1.5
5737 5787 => 3.0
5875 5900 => 2.3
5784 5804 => 1.0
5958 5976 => -0.8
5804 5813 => -0.3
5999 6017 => 1.6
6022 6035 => 0.5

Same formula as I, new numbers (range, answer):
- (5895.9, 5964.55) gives 3.43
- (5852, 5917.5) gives 3.2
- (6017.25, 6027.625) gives 3.5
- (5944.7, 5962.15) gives 3.48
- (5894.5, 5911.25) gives 3.36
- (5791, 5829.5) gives 3.45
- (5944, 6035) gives 3.33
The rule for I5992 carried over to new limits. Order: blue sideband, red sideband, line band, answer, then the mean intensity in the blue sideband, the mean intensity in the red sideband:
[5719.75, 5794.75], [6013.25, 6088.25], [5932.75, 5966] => -1.04 angstrom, 3.45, 3.75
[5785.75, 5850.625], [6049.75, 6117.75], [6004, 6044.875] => 2.74 angstrom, 3.76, 3.86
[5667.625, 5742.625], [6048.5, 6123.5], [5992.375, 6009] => 1.03 angstrom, 3.6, 3.87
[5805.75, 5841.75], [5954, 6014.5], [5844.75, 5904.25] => 5.84 angstrom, 3.91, 3.7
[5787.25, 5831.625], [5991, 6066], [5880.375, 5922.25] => 2.29 angstrom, 3.76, 3.68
